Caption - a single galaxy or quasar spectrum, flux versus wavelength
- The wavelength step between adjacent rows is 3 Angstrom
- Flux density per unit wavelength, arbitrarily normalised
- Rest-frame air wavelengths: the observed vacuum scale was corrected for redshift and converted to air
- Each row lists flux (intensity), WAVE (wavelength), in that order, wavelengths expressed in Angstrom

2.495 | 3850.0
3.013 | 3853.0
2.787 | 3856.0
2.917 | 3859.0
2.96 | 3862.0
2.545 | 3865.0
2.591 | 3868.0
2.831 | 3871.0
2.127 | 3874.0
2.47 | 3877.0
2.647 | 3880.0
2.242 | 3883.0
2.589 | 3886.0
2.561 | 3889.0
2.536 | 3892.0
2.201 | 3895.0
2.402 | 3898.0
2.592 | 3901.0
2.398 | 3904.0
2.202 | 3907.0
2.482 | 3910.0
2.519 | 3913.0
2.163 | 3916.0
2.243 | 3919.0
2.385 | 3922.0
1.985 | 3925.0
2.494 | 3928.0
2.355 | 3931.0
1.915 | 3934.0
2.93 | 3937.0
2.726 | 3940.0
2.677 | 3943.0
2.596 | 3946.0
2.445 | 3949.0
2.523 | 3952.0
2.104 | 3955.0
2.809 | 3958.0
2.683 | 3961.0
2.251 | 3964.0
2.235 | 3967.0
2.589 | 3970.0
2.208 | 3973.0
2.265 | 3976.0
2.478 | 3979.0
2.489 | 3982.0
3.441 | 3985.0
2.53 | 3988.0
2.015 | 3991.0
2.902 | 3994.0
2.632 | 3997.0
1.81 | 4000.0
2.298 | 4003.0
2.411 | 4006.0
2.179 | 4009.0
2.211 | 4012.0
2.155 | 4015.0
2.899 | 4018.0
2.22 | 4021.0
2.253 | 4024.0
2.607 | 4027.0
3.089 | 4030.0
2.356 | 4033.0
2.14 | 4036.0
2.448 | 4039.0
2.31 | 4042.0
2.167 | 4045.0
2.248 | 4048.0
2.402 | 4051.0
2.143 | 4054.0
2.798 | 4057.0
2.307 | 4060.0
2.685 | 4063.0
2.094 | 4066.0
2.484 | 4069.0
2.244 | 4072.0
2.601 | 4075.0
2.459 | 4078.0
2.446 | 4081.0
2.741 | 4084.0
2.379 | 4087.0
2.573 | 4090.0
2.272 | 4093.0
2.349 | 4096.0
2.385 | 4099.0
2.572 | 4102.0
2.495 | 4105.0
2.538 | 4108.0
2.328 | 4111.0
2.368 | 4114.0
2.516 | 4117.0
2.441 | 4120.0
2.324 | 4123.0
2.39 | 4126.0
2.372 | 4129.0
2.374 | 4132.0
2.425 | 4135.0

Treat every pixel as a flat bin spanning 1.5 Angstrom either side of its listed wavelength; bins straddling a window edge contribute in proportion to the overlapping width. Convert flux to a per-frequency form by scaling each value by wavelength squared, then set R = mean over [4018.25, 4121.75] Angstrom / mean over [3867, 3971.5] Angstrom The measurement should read 1.1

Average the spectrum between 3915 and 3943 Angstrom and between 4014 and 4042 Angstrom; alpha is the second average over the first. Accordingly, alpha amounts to 1.0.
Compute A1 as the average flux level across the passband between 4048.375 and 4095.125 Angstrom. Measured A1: 2.44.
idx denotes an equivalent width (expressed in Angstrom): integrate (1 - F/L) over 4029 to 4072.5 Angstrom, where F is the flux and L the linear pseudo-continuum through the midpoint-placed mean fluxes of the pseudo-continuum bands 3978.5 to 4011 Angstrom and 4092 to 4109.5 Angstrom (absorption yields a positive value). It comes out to 1.1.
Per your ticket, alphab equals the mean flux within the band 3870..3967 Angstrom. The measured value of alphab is 2.43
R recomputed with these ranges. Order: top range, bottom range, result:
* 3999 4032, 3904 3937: 1.08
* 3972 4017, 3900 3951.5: 1.03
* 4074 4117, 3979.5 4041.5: 1.05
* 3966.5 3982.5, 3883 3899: 1.02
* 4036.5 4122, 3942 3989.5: 1.02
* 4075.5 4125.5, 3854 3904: 1.07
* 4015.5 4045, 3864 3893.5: 1.05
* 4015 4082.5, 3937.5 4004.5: 1.01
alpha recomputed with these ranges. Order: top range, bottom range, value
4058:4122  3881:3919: 1.02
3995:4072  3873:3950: 0.98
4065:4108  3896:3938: 1.04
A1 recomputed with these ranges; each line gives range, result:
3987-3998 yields 2.51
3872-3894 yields 2.46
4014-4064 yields 2.43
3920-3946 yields 2.44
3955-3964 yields 2.56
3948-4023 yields 2.43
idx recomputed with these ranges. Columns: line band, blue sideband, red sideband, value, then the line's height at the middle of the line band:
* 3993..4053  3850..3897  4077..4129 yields 2.8 Angstrom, 2.5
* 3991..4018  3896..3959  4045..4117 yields 0.9 Angstrom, 2.42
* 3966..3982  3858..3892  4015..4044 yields 0.8 Angstrom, 2.5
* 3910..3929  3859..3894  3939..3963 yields 1.9 Angstrom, 2.56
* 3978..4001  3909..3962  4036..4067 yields -1.5 Angstrom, 2.4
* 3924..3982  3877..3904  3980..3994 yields 3.2 Angstrom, 2.58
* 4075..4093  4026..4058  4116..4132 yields -0.7 Angstrom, 2.41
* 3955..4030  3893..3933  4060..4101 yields -2.0 Angstrom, 2.38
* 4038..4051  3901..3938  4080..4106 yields 0.7 Angstrom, 2.43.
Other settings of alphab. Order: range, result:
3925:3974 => 2.46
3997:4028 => 2.32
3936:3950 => 2.67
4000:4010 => 2.23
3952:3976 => 2.41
